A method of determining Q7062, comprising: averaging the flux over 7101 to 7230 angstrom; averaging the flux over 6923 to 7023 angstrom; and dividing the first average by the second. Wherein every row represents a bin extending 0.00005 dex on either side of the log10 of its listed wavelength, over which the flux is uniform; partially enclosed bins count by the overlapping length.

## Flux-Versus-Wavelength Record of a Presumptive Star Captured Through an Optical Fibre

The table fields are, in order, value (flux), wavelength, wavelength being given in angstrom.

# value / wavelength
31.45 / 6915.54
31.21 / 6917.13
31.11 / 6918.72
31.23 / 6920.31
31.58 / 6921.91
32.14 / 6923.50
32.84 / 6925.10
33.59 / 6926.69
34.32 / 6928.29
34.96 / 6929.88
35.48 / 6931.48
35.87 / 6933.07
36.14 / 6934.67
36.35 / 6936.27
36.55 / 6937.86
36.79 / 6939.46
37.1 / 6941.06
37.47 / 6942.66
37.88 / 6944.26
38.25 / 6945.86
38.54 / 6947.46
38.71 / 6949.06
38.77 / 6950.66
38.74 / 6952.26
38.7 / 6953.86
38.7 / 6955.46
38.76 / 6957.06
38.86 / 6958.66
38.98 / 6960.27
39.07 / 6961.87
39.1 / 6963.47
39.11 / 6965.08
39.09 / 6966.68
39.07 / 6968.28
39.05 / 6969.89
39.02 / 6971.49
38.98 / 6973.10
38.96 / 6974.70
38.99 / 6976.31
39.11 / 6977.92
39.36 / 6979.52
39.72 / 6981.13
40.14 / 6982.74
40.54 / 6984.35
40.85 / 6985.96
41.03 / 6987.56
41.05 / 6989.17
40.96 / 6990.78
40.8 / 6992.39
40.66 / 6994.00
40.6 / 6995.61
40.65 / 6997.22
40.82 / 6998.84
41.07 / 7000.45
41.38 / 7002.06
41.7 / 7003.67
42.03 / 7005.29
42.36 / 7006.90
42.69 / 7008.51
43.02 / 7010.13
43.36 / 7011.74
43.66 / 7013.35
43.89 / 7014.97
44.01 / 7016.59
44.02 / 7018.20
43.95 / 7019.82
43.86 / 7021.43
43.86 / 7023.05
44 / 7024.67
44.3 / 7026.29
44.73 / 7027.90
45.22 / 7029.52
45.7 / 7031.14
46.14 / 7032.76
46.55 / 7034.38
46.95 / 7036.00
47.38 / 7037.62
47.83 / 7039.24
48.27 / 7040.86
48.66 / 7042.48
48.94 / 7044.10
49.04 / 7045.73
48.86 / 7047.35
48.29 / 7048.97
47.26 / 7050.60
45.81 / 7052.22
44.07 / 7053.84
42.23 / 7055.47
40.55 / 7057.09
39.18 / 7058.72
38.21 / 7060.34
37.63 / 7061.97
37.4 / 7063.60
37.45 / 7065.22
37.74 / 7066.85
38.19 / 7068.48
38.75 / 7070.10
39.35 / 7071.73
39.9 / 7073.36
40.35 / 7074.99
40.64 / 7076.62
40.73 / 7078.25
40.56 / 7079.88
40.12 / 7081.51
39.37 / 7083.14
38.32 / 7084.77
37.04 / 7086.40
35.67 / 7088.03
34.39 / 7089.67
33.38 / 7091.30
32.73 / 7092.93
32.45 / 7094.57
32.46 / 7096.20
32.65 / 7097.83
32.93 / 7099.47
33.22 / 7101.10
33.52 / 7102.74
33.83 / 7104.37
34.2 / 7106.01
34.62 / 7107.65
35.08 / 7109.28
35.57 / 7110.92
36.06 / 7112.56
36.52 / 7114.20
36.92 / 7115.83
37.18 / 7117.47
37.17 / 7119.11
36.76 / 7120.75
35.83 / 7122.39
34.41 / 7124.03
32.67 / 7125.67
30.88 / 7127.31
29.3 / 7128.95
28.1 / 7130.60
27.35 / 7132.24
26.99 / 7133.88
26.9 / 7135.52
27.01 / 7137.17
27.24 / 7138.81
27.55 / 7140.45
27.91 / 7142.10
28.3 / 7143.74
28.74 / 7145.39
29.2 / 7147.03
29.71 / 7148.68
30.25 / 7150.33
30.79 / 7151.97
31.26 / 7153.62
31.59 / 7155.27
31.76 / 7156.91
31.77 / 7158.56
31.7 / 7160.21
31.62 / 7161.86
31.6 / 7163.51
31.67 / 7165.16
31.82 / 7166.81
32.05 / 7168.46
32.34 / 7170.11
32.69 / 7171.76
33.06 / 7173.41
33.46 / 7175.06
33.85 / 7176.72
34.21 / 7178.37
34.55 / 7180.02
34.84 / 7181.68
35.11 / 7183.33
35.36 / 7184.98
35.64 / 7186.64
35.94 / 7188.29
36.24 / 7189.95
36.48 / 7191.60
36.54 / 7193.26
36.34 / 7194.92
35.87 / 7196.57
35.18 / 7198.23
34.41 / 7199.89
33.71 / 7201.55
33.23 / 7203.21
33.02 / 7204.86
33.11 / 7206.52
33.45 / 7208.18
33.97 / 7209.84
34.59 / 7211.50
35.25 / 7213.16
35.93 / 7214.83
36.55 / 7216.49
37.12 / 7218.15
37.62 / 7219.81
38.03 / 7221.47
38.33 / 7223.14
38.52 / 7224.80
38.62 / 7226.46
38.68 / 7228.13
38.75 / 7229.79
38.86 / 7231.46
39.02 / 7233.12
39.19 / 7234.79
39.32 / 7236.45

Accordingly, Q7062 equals 0.85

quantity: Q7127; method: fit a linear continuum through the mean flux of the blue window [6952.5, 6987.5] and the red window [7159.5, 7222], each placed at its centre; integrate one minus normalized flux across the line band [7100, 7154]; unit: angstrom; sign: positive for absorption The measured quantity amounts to 6.0 angstrom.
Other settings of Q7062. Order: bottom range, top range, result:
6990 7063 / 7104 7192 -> 0.74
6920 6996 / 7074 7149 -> 0.88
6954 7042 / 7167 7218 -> 0.82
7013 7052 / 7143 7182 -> 0.69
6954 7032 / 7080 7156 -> 0.79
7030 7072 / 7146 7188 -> 0.74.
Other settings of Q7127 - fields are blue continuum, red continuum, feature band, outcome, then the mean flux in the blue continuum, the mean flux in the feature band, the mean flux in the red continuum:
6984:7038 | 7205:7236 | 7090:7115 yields 4.0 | 43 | 34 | 36.9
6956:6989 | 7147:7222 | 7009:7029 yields -3.0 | 39.4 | 43.9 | 33.8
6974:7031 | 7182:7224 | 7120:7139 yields 3.8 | 42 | 30.4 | 35.5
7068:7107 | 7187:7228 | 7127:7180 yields 8.3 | 36.4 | 30.5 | 35.8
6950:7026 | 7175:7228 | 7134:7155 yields 4.7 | 40.8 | 28.8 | 35.5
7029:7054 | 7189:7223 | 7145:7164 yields 4.0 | 47.3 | 30.9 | 35.4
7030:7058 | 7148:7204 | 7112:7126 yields 1.1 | 46.6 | 36.1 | 33.4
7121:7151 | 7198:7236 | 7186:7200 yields -0.7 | 29.5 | 35.9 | 36.4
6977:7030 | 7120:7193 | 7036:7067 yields -4.2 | 42.1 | 44.1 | 31.8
